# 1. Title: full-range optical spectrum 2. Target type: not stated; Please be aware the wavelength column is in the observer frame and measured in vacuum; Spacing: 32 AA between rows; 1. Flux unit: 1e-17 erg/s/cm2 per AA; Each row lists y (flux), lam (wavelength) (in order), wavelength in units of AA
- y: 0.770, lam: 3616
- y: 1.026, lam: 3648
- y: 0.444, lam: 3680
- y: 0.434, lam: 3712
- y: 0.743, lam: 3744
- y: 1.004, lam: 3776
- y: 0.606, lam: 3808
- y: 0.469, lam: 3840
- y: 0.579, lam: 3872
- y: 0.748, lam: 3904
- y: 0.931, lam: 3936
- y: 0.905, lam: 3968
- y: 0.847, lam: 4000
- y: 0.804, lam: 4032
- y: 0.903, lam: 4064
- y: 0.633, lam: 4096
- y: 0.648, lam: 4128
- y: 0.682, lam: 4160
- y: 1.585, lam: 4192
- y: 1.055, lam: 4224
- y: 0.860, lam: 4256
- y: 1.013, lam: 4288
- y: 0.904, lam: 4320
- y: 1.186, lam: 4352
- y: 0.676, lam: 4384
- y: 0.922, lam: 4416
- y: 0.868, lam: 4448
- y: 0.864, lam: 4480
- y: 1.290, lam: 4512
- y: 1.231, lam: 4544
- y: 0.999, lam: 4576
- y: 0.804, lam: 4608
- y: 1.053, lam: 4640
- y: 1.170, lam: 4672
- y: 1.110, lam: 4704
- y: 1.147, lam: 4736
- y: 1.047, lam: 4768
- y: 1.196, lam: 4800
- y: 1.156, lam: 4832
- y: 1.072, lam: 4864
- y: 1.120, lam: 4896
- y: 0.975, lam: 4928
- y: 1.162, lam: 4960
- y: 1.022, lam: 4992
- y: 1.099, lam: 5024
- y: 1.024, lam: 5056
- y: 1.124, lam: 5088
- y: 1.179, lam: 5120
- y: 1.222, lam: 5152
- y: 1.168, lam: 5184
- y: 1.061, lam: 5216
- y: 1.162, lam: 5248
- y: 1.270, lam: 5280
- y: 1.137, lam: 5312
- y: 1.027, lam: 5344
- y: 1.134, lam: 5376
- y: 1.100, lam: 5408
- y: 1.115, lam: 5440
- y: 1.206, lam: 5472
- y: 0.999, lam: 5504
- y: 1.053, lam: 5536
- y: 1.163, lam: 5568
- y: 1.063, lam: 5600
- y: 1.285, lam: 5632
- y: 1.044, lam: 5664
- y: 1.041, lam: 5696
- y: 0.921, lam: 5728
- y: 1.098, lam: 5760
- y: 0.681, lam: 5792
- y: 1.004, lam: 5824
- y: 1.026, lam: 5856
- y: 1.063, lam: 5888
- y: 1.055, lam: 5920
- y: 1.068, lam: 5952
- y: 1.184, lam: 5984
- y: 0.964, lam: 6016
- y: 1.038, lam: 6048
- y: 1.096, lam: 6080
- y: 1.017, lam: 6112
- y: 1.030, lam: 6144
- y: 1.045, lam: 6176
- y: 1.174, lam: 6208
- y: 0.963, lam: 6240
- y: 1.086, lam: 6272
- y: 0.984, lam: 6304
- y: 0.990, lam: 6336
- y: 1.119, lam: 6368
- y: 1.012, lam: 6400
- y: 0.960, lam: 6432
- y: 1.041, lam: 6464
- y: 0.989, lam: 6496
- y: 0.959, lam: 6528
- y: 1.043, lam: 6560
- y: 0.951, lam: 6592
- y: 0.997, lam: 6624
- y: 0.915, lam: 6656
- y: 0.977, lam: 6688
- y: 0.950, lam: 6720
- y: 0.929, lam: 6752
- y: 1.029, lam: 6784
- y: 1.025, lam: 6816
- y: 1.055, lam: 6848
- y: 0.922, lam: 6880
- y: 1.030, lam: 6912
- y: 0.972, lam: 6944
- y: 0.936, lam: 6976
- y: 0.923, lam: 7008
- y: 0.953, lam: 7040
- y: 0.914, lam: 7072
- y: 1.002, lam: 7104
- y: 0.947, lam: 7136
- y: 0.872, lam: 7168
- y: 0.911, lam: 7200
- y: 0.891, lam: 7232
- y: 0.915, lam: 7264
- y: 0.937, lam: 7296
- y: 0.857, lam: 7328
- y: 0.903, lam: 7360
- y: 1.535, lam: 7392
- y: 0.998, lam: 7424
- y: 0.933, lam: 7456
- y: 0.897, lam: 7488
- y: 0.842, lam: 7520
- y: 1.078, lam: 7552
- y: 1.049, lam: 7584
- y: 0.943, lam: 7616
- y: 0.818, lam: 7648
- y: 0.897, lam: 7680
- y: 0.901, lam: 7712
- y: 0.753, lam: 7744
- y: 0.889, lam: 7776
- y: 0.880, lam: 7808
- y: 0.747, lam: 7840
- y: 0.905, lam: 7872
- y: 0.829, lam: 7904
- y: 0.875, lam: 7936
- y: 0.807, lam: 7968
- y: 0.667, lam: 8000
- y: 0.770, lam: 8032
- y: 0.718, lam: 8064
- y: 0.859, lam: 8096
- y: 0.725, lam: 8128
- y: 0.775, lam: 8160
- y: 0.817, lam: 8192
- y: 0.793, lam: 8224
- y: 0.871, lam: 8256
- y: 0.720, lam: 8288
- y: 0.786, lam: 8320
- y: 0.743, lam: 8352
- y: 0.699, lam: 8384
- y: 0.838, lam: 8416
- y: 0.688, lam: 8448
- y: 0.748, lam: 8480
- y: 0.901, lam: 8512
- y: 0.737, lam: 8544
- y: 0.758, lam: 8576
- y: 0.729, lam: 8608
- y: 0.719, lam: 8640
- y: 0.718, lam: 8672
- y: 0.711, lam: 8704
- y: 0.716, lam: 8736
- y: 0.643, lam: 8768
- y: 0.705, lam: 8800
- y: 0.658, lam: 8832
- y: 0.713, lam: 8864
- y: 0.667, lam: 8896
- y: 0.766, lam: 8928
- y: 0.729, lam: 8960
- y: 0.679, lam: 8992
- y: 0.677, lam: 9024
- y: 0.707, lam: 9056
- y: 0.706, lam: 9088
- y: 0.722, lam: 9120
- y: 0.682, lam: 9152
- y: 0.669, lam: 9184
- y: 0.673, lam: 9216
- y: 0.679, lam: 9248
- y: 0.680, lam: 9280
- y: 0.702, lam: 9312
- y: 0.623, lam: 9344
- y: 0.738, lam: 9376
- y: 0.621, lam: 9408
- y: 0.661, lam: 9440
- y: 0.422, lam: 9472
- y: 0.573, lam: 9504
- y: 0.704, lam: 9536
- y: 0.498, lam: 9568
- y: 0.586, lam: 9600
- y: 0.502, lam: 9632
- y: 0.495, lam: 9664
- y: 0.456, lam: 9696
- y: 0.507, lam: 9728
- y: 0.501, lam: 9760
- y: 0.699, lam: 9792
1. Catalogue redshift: 0.126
